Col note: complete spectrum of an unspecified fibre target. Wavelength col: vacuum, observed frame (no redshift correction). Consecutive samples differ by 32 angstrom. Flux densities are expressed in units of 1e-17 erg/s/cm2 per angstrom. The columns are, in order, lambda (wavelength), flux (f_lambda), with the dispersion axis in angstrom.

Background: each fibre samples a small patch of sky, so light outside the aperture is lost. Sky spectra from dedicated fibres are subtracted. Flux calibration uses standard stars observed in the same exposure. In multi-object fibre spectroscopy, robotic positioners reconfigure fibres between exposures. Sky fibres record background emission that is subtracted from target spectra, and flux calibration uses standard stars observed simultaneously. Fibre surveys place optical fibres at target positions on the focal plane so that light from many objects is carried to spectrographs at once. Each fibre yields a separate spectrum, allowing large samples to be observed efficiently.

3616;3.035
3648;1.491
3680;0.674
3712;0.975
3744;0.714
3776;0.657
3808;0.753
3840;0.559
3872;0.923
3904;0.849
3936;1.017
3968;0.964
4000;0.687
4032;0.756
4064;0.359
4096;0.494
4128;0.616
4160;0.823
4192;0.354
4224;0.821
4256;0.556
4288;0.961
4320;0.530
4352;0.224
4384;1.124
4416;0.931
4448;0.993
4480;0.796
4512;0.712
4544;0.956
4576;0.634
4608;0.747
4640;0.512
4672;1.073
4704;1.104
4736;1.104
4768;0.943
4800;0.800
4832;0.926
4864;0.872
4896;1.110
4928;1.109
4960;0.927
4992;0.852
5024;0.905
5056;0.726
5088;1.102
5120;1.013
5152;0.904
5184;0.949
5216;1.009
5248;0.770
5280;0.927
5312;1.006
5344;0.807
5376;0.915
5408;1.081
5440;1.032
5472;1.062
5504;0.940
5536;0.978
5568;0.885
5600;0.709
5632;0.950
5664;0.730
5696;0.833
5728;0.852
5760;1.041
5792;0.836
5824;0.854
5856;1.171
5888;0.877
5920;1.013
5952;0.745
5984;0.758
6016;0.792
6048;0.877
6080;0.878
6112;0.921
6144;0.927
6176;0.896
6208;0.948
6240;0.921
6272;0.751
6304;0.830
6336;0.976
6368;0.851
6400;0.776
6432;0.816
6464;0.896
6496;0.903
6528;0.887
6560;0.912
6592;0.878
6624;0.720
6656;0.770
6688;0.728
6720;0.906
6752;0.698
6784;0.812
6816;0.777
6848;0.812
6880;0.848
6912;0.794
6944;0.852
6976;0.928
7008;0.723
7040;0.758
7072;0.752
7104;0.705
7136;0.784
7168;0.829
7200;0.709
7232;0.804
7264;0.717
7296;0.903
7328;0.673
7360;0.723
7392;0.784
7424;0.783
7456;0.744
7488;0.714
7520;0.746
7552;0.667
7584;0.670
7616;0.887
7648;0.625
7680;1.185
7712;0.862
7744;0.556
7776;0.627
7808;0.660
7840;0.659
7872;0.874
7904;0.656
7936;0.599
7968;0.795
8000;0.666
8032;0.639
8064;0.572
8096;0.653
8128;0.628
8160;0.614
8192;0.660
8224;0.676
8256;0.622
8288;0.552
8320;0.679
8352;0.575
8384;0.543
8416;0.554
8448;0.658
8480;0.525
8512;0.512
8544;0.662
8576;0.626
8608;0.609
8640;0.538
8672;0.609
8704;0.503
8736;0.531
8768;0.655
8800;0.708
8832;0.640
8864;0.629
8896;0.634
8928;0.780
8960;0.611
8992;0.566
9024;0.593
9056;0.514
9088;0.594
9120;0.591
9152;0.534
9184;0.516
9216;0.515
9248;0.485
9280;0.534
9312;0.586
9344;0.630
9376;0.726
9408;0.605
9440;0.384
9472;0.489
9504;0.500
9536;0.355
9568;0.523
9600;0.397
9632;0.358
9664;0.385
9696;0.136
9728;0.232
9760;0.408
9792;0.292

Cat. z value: 0.17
